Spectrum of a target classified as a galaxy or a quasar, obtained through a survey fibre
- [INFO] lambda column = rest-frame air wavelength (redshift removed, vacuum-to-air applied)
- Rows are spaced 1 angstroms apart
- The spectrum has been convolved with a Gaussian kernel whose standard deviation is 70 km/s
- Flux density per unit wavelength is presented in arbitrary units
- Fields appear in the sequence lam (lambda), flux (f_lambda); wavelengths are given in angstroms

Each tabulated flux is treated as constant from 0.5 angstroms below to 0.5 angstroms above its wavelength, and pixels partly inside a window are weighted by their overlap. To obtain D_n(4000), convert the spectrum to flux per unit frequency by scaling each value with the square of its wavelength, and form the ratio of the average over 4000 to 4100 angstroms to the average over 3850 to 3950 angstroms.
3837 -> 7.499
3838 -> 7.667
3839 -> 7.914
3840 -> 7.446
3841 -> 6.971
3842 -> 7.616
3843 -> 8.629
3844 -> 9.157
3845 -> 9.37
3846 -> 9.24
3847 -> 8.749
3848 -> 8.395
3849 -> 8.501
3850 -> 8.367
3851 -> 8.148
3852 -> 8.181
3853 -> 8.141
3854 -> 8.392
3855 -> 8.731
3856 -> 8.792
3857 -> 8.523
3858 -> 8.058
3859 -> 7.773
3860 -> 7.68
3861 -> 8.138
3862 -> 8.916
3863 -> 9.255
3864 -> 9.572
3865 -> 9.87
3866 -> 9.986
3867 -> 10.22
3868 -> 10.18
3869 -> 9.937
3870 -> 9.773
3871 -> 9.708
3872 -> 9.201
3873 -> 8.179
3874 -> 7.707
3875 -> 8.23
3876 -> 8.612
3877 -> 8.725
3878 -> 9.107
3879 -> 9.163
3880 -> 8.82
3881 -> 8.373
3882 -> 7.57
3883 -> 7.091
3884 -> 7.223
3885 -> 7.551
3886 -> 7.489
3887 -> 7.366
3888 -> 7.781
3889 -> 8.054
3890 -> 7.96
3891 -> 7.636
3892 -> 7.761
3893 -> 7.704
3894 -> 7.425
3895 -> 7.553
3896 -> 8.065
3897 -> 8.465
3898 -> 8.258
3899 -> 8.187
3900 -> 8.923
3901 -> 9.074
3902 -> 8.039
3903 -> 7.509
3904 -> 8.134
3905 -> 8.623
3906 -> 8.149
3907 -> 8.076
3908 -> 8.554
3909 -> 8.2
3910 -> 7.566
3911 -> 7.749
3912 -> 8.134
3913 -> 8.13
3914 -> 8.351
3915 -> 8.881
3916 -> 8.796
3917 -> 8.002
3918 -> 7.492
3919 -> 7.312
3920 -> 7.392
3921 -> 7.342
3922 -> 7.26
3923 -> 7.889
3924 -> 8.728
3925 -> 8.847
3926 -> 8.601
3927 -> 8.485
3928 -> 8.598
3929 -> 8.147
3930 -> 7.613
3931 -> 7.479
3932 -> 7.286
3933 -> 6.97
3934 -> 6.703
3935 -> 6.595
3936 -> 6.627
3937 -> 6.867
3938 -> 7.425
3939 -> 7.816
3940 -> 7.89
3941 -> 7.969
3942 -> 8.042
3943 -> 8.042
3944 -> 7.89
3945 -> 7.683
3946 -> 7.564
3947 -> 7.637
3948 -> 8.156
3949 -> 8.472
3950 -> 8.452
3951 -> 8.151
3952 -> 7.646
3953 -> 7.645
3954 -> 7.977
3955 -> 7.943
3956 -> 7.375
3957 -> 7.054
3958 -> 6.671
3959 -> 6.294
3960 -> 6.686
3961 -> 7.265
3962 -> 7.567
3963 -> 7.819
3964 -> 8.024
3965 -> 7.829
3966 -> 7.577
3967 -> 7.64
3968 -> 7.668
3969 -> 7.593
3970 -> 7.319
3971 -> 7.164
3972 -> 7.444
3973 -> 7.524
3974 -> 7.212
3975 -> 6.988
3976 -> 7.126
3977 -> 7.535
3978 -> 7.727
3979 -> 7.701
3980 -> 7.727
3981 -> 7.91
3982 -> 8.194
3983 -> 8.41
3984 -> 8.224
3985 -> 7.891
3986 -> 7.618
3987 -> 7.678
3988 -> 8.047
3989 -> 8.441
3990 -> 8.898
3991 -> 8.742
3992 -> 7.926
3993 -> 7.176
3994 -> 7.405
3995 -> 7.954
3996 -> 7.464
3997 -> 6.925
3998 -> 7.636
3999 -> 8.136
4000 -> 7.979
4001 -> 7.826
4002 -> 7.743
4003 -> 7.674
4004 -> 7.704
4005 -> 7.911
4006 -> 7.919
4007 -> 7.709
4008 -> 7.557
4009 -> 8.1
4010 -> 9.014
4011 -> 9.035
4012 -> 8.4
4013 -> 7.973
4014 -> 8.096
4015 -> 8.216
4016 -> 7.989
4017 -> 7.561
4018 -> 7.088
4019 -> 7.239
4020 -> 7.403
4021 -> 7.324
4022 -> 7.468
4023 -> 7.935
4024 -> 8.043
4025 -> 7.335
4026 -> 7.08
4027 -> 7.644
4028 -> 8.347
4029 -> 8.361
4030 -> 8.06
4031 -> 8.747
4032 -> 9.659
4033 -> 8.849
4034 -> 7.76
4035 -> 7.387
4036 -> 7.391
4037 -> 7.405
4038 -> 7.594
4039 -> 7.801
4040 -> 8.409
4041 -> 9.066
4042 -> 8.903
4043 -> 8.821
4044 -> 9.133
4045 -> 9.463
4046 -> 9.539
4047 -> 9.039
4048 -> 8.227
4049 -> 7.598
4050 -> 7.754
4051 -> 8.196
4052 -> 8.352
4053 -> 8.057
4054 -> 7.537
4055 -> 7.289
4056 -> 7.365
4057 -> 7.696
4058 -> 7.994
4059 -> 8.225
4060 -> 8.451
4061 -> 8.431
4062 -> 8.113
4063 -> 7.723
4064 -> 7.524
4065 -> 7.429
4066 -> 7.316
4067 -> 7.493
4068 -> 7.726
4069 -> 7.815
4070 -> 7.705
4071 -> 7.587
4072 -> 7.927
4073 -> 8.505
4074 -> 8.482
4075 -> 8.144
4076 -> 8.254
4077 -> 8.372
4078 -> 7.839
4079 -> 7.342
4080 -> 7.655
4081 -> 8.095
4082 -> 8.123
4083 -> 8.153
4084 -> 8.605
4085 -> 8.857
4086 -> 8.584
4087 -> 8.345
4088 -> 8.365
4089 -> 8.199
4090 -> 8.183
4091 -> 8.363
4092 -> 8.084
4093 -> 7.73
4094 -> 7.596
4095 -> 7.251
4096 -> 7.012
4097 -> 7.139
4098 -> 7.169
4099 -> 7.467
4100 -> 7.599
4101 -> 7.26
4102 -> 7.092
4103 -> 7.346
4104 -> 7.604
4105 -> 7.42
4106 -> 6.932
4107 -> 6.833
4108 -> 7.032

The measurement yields 1.06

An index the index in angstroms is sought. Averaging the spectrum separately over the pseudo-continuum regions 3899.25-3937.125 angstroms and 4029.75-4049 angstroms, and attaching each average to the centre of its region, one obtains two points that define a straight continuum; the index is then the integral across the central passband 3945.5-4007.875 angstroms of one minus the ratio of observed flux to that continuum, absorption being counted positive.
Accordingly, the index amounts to 3.8 angstroms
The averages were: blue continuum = 7.94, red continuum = 8.47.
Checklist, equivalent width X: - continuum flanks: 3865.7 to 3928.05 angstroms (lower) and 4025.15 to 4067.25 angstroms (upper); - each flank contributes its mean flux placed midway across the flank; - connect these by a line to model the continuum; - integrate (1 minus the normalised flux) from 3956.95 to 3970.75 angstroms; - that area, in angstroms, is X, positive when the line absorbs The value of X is 1.4 angstroms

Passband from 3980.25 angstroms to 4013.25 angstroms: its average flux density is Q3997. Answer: 7.97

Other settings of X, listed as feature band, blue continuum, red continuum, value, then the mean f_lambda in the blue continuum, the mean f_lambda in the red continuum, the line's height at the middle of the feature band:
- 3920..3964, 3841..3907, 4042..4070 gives 3.47 angstroms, 8.44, 8.09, 8.31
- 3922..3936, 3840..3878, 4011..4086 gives 1.16 angstroms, 8.73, 8.04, 8.48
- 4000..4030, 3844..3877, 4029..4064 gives 1.70 angstroms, 8.83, 8.23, 8.33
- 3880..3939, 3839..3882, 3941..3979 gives 2.03 angstroms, 8.7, 7.59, 8.15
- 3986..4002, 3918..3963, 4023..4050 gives 0.25 angstroms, 7.64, 8.28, 7.99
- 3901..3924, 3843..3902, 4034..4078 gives 1.05 angstroms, 8.5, 8.07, 8.4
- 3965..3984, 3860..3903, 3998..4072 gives 1.36 angstroms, 8.48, 8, 8.19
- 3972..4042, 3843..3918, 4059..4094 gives 2.47 angstroms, 8.43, 8.04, 8.18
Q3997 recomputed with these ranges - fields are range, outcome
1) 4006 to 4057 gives 8.08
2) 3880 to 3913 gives 7.96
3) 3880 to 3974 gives 7.78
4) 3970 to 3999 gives 7.74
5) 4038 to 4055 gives 8.43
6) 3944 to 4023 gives 7.74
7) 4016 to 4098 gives 8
